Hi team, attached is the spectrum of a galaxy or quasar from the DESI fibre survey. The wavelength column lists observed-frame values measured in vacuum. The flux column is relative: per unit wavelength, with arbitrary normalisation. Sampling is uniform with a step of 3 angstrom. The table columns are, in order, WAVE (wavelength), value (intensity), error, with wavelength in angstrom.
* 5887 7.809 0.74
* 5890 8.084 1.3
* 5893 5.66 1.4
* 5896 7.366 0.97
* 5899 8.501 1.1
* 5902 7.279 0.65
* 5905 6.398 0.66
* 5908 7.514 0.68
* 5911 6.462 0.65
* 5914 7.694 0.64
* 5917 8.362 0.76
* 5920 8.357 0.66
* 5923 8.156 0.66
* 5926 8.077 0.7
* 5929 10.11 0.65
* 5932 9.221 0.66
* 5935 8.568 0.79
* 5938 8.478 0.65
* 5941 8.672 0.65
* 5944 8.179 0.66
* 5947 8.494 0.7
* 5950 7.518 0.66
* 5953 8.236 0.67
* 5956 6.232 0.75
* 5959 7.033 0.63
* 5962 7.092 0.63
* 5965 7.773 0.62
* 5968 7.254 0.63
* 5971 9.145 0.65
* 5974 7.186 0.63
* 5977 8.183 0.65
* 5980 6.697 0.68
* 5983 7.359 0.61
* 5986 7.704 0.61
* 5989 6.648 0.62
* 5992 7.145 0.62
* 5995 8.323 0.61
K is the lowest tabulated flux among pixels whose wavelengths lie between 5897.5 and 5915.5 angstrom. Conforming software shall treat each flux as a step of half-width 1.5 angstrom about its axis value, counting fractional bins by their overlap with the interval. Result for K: 6.398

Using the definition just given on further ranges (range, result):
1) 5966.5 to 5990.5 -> 6.648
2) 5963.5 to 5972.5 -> 7.254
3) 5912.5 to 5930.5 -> 7.694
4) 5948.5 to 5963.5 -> 6.232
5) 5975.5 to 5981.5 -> 6.697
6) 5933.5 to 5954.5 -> 7.518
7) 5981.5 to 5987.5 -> 7.359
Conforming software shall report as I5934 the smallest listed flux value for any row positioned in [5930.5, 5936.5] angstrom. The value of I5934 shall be 8.568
